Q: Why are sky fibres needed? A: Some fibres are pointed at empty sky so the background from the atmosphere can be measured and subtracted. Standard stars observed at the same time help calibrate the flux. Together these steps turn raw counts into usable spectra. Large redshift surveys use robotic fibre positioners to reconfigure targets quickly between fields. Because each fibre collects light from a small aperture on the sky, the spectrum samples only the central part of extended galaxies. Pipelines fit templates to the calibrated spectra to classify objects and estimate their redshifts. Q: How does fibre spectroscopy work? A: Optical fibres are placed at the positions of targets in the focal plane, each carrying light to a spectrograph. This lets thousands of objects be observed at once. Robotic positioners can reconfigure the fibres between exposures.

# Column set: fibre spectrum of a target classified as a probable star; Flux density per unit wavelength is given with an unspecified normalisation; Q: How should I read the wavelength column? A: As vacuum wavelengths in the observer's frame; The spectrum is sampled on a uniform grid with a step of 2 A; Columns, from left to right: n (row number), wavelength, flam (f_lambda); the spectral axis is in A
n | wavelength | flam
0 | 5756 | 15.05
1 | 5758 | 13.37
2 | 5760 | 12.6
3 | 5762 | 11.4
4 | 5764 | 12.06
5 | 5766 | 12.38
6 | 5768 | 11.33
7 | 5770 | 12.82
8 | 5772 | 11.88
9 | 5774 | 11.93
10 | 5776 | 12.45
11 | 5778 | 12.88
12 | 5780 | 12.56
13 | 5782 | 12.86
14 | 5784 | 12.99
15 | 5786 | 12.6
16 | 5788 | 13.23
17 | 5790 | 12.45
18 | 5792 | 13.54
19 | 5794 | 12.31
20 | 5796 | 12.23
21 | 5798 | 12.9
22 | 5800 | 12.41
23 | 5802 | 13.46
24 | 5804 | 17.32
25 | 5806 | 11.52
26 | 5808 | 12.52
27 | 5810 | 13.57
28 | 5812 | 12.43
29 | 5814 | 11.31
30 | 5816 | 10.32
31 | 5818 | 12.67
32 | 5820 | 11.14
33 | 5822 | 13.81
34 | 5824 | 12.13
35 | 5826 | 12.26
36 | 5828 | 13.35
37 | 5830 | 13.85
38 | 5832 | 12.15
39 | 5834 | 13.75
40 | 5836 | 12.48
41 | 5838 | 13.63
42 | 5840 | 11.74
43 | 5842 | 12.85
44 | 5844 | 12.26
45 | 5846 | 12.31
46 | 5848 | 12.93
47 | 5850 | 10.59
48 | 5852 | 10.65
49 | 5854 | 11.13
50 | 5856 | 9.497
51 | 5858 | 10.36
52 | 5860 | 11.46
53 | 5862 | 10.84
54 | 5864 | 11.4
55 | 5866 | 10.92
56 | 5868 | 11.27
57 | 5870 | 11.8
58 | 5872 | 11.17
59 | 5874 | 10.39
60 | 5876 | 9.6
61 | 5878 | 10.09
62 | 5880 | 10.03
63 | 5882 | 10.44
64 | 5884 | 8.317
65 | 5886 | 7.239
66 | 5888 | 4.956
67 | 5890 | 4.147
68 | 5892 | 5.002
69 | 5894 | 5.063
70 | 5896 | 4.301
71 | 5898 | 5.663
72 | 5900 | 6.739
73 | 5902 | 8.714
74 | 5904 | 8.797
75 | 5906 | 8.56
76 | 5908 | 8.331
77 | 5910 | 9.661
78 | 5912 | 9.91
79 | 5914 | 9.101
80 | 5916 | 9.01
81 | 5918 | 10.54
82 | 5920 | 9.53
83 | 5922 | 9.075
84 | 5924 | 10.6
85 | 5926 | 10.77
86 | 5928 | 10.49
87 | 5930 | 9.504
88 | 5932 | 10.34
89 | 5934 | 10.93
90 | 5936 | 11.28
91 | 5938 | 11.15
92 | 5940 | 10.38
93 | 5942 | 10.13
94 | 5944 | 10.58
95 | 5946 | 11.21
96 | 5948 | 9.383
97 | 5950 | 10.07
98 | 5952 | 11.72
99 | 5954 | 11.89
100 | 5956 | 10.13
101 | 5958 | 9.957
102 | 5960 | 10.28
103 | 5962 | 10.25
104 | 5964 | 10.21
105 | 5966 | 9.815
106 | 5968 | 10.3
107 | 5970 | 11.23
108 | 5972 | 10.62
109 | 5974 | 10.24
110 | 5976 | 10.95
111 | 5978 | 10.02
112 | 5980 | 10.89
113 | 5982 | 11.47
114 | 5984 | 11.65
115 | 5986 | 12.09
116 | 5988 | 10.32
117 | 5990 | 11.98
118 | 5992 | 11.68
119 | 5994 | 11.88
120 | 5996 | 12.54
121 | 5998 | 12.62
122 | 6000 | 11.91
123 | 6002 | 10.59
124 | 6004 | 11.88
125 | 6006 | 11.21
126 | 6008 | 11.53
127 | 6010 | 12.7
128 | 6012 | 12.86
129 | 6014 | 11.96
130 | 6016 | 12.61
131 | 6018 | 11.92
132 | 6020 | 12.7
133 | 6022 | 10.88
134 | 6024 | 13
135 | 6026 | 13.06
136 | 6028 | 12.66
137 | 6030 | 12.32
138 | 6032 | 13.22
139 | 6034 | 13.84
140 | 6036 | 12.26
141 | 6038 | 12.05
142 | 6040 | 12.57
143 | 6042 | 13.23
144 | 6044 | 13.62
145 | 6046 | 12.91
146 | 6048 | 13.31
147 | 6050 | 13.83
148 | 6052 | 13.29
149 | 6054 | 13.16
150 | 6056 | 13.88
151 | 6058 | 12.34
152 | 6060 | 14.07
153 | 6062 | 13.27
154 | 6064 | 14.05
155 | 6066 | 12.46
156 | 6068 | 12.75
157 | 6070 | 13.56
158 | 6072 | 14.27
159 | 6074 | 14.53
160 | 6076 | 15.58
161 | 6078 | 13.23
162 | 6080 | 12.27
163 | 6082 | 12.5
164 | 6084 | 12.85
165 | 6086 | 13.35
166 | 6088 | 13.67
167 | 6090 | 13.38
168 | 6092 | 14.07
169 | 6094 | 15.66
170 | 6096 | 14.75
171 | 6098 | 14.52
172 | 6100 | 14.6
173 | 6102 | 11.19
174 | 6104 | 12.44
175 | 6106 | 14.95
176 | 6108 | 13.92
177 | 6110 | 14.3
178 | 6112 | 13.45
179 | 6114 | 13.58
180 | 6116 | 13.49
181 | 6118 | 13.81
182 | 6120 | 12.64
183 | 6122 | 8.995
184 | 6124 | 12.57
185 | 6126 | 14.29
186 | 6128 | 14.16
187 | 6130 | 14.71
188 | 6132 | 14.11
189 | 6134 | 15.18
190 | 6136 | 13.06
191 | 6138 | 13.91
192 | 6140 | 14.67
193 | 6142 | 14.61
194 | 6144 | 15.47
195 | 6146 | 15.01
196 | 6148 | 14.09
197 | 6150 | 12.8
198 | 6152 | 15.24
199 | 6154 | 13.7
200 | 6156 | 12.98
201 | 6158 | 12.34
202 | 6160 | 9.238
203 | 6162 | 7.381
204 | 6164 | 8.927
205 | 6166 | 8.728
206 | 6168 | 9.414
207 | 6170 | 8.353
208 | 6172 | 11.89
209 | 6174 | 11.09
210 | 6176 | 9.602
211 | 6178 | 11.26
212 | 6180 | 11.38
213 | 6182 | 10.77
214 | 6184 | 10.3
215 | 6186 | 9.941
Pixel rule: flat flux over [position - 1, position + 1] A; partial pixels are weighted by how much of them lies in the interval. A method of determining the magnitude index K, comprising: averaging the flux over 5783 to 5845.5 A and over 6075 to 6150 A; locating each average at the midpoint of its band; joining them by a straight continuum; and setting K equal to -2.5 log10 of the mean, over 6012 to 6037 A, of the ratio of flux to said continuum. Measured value 0.08 mag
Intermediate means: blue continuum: 12.7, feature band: 12.5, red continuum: 13.7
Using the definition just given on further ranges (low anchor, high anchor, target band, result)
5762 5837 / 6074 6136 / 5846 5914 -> 0.37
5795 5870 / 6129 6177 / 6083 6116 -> -0.12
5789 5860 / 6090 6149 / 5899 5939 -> 0.31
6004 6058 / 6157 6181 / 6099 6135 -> -0.22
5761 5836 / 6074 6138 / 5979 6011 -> 0.14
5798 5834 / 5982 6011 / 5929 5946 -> 0.14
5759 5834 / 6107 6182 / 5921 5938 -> 0.20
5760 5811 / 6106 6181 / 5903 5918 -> 0.35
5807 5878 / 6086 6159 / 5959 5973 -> 0.22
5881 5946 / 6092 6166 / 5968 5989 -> -0.08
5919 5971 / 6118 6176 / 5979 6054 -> -0.11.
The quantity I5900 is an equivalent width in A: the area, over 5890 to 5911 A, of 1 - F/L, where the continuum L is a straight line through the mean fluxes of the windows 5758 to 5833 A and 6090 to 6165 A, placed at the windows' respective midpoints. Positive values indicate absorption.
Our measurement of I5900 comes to 9.65 A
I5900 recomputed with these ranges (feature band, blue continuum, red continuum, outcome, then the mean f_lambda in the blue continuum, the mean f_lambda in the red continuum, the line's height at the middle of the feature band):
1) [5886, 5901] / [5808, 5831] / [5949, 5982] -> 8.1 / 12.4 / 10.6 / 11.5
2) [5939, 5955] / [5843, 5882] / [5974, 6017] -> 1.0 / 11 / 11.6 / 11.4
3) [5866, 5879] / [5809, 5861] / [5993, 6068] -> 1.6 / 12.1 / 12.7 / 12.2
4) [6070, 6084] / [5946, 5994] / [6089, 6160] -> -0.9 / 10.8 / 13.7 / 12.8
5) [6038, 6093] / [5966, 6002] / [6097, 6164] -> -4.4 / 11.3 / 13.3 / 12.4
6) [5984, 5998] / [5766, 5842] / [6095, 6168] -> 1.2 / 12.7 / 13.1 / 12.9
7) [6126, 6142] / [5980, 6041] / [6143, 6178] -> -3.6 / 12.1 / 11.5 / 11.6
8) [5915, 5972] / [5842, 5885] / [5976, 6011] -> 4.6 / 10.9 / 11.6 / 11.3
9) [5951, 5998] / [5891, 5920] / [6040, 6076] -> -2.7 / 7.87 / 13.5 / 10.4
